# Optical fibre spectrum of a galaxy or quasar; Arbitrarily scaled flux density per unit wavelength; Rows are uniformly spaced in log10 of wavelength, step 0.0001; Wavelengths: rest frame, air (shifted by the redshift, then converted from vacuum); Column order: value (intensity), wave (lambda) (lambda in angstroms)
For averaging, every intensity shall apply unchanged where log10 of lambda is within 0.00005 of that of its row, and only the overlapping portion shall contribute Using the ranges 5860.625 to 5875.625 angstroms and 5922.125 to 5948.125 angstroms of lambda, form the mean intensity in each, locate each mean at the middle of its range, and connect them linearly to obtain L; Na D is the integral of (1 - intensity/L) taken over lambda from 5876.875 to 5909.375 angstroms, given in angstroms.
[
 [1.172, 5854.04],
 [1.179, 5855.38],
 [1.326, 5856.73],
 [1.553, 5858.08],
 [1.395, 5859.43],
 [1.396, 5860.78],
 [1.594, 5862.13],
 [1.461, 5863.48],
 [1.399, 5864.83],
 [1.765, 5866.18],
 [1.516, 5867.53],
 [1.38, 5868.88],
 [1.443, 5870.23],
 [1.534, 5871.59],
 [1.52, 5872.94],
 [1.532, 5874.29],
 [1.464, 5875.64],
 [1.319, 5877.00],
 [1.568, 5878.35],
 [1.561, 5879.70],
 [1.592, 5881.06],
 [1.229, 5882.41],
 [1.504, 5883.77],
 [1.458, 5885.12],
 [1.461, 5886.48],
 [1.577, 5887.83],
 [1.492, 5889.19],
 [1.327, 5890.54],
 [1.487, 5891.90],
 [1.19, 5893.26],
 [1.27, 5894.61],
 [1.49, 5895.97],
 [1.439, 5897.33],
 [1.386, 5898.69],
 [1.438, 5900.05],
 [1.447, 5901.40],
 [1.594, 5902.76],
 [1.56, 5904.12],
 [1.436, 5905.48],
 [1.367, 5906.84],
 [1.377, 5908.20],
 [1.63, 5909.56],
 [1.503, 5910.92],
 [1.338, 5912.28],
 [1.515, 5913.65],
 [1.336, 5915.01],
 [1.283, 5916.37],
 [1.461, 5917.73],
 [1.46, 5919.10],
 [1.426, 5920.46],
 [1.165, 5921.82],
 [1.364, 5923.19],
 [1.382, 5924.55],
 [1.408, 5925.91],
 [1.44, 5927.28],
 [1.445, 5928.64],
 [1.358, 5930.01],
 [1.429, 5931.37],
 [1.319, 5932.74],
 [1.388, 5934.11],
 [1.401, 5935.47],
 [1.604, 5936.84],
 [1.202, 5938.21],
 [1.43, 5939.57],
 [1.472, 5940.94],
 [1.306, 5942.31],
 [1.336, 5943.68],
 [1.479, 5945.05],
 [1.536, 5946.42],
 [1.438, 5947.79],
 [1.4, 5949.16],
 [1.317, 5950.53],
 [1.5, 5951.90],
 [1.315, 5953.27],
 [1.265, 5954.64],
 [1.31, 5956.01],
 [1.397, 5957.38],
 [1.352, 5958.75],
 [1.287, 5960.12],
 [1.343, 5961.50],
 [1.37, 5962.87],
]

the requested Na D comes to 0.49 angstroms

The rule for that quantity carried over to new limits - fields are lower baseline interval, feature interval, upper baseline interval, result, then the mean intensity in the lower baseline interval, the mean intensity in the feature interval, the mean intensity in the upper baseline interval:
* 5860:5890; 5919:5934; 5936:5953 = 0.6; 1.49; 1.38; 1.42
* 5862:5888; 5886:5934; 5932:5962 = 0.7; 1.49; 1.42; 1.38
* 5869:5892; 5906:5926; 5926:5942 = 0.4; 1.47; 1.4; 1.41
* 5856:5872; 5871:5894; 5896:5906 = 0.3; 1.48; 1.46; 1.47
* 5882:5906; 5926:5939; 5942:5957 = 0.0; 1.43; 1.4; 1.38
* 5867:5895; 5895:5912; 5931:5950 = -0.4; 1.45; 1.47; 1.41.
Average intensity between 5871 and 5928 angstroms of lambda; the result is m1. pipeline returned 1.44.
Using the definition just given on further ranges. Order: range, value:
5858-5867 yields 1.51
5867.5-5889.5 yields 1.48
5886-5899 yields 1.41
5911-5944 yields 1.39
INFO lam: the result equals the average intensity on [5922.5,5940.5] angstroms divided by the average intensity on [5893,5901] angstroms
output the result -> 1.0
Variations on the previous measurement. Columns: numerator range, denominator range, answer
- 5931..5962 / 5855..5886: 0.94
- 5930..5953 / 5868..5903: 0.97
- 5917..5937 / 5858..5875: 0.93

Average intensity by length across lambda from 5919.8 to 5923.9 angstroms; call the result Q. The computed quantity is 1.32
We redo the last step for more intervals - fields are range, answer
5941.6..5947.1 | 1.41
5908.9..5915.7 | 1.46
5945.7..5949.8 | 1.46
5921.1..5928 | 1.35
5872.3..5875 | 1.53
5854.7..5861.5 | 1.37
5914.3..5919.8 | 1.39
